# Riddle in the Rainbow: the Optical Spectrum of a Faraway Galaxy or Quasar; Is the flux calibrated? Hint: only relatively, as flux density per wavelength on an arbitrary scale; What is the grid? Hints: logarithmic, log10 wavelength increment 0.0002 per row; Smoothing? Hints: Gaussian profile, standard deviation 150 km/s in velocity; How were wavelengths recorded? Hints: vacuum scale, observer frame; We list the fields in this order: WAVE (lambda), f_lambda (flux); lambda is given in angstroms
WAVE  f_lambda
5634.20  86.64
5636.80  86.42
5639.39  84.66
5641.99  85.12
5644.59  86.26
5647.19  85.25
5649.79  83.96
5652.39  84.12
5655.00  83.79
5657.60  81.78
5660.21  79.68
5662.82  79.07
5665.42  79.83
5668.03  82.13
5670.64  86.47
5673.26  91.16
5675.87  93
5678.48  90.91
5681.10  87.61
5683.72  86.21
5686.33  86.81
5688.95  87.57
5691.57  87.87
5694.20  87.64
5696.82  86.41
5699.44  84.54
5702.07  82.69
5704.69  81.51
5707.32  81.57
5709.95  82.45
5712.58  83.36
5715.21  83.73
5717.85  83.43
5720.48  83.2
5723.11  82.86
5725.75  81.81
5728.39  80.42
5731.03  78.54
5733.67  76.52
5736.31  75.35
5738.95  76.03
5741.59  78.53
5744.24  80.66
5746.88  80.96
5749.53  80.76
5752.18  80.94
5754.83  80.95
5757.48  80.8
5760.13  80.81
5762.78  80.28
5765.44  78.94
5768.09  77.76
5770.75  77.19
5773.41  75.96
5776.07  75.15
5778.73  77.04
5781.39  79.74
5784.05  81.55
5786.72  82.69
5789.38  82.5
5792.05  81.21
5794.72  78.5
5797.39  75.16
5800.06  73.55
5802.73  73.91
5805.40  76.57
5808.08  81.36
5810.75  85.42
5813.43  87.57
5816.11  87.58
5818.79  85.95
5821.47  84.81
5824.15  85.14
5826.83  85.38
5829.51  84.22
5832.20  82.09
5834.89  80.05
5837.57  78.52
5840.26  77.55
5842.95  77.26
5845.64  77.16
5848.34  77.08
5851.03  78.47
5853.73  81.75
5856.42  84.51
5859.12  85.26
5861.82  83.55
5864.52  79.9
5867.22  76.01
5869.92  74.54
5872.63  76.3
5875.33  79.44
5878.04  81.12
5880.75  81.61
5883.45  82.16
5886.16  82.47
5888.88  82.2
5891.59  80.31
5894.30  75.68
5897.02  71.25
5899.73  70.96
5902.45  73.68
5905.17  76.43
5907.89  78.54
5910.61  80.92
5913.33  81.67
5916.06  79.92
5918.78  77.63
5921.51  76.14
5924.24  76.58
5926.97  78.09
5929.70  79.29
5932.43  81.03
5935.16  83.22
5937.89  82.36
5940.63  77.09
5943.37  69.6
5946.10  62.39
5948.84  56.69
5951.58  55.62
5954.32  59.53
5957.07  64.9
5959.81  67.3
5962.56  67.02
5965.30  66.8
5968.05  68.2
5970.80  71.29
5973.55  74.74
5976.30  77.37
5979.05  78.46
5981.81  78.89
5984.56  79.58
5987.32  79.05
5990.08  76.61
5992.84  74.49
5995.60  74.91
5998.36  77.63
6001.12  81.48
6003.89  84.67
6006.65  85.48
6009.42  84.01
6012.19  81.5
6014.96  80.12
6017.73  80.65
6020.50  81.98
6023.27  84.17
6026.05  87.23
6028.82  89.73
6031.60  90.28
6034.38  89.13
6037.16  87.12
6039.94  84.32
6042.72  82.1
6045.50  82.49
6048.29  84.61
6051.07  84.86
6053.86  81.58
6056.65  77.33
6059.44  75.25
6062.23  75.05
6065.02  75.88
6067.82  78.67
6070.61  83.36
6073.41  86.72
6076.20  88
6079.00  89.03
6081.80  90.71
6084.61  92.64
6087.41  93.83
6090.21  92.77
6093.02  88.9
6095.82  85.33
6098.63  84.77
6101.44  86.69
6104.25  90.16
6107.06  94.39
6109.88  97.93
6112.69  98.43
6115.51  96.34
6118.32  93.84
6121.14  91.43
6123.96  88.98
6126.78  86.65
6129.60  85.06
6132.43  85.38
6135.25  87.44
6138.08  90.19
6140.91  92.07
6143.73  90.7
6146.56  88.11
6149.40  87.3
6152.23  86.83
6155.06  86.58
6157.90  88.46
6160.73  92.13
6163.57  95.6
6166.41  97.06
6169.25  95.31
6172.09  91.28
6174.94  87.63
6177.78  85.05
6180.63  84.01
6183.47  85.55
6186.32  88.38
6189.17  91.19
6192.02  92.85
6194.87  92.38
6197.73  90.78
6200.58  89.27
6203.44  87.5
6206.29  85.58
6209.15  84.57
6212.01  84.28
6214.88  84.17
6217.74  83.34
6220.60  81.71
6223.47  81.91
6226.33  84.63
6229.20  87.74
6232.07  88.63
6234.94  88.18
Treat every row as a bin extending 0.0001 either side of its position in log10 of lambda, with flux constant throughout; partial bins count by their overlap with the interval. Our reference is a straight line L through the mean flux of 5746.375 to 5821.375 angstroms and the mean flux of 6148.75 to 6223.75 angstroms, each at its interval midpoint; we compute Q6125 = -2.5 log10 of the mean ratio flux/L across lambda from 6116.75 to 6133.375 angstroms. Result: -0.02 mag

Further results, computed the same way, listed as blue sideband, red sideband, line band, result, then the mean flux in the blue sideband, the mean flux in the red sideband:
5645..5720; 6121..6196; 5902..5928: 0.118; 84.8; 89.4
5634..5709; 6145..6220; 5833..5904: 0.101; 85.2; 88.6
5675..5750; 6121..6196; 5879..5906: 0.105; 83.2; 89.4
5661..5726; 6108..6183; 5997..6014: 0.080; 85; 90.3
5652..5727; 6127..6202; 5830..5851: 0.097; 84.6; 89.4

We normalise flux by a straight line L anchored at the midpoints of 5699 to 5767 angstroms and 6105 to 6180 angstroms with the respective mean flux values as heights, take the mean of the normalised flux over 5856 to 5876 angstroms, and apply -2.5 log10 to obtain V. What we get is 0.06 mag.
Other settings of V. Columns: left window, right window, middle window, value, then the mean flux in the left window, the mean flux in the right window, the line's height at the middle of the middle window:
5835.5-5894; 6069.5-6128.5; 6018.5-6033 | 0.01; 79.8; 90.5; 87.2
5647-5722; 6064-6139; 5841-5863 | 0.08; 84.7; 89.1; 86.5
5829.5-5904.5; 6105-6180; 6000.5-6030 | 0.02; 79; 90.7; 85.3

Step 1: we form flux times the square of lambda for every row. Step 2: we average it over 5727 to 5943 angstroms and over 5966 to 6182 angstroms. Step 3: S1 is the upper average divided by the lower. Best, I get 1.17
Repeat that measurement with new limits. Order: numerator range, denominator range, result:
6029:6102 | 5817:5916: 1.14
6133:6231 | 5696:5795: 1.27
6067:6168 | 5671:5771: 1.24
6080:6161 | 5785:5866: 1.23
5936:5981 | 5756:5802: 0.93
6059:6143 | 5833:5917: 1.21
